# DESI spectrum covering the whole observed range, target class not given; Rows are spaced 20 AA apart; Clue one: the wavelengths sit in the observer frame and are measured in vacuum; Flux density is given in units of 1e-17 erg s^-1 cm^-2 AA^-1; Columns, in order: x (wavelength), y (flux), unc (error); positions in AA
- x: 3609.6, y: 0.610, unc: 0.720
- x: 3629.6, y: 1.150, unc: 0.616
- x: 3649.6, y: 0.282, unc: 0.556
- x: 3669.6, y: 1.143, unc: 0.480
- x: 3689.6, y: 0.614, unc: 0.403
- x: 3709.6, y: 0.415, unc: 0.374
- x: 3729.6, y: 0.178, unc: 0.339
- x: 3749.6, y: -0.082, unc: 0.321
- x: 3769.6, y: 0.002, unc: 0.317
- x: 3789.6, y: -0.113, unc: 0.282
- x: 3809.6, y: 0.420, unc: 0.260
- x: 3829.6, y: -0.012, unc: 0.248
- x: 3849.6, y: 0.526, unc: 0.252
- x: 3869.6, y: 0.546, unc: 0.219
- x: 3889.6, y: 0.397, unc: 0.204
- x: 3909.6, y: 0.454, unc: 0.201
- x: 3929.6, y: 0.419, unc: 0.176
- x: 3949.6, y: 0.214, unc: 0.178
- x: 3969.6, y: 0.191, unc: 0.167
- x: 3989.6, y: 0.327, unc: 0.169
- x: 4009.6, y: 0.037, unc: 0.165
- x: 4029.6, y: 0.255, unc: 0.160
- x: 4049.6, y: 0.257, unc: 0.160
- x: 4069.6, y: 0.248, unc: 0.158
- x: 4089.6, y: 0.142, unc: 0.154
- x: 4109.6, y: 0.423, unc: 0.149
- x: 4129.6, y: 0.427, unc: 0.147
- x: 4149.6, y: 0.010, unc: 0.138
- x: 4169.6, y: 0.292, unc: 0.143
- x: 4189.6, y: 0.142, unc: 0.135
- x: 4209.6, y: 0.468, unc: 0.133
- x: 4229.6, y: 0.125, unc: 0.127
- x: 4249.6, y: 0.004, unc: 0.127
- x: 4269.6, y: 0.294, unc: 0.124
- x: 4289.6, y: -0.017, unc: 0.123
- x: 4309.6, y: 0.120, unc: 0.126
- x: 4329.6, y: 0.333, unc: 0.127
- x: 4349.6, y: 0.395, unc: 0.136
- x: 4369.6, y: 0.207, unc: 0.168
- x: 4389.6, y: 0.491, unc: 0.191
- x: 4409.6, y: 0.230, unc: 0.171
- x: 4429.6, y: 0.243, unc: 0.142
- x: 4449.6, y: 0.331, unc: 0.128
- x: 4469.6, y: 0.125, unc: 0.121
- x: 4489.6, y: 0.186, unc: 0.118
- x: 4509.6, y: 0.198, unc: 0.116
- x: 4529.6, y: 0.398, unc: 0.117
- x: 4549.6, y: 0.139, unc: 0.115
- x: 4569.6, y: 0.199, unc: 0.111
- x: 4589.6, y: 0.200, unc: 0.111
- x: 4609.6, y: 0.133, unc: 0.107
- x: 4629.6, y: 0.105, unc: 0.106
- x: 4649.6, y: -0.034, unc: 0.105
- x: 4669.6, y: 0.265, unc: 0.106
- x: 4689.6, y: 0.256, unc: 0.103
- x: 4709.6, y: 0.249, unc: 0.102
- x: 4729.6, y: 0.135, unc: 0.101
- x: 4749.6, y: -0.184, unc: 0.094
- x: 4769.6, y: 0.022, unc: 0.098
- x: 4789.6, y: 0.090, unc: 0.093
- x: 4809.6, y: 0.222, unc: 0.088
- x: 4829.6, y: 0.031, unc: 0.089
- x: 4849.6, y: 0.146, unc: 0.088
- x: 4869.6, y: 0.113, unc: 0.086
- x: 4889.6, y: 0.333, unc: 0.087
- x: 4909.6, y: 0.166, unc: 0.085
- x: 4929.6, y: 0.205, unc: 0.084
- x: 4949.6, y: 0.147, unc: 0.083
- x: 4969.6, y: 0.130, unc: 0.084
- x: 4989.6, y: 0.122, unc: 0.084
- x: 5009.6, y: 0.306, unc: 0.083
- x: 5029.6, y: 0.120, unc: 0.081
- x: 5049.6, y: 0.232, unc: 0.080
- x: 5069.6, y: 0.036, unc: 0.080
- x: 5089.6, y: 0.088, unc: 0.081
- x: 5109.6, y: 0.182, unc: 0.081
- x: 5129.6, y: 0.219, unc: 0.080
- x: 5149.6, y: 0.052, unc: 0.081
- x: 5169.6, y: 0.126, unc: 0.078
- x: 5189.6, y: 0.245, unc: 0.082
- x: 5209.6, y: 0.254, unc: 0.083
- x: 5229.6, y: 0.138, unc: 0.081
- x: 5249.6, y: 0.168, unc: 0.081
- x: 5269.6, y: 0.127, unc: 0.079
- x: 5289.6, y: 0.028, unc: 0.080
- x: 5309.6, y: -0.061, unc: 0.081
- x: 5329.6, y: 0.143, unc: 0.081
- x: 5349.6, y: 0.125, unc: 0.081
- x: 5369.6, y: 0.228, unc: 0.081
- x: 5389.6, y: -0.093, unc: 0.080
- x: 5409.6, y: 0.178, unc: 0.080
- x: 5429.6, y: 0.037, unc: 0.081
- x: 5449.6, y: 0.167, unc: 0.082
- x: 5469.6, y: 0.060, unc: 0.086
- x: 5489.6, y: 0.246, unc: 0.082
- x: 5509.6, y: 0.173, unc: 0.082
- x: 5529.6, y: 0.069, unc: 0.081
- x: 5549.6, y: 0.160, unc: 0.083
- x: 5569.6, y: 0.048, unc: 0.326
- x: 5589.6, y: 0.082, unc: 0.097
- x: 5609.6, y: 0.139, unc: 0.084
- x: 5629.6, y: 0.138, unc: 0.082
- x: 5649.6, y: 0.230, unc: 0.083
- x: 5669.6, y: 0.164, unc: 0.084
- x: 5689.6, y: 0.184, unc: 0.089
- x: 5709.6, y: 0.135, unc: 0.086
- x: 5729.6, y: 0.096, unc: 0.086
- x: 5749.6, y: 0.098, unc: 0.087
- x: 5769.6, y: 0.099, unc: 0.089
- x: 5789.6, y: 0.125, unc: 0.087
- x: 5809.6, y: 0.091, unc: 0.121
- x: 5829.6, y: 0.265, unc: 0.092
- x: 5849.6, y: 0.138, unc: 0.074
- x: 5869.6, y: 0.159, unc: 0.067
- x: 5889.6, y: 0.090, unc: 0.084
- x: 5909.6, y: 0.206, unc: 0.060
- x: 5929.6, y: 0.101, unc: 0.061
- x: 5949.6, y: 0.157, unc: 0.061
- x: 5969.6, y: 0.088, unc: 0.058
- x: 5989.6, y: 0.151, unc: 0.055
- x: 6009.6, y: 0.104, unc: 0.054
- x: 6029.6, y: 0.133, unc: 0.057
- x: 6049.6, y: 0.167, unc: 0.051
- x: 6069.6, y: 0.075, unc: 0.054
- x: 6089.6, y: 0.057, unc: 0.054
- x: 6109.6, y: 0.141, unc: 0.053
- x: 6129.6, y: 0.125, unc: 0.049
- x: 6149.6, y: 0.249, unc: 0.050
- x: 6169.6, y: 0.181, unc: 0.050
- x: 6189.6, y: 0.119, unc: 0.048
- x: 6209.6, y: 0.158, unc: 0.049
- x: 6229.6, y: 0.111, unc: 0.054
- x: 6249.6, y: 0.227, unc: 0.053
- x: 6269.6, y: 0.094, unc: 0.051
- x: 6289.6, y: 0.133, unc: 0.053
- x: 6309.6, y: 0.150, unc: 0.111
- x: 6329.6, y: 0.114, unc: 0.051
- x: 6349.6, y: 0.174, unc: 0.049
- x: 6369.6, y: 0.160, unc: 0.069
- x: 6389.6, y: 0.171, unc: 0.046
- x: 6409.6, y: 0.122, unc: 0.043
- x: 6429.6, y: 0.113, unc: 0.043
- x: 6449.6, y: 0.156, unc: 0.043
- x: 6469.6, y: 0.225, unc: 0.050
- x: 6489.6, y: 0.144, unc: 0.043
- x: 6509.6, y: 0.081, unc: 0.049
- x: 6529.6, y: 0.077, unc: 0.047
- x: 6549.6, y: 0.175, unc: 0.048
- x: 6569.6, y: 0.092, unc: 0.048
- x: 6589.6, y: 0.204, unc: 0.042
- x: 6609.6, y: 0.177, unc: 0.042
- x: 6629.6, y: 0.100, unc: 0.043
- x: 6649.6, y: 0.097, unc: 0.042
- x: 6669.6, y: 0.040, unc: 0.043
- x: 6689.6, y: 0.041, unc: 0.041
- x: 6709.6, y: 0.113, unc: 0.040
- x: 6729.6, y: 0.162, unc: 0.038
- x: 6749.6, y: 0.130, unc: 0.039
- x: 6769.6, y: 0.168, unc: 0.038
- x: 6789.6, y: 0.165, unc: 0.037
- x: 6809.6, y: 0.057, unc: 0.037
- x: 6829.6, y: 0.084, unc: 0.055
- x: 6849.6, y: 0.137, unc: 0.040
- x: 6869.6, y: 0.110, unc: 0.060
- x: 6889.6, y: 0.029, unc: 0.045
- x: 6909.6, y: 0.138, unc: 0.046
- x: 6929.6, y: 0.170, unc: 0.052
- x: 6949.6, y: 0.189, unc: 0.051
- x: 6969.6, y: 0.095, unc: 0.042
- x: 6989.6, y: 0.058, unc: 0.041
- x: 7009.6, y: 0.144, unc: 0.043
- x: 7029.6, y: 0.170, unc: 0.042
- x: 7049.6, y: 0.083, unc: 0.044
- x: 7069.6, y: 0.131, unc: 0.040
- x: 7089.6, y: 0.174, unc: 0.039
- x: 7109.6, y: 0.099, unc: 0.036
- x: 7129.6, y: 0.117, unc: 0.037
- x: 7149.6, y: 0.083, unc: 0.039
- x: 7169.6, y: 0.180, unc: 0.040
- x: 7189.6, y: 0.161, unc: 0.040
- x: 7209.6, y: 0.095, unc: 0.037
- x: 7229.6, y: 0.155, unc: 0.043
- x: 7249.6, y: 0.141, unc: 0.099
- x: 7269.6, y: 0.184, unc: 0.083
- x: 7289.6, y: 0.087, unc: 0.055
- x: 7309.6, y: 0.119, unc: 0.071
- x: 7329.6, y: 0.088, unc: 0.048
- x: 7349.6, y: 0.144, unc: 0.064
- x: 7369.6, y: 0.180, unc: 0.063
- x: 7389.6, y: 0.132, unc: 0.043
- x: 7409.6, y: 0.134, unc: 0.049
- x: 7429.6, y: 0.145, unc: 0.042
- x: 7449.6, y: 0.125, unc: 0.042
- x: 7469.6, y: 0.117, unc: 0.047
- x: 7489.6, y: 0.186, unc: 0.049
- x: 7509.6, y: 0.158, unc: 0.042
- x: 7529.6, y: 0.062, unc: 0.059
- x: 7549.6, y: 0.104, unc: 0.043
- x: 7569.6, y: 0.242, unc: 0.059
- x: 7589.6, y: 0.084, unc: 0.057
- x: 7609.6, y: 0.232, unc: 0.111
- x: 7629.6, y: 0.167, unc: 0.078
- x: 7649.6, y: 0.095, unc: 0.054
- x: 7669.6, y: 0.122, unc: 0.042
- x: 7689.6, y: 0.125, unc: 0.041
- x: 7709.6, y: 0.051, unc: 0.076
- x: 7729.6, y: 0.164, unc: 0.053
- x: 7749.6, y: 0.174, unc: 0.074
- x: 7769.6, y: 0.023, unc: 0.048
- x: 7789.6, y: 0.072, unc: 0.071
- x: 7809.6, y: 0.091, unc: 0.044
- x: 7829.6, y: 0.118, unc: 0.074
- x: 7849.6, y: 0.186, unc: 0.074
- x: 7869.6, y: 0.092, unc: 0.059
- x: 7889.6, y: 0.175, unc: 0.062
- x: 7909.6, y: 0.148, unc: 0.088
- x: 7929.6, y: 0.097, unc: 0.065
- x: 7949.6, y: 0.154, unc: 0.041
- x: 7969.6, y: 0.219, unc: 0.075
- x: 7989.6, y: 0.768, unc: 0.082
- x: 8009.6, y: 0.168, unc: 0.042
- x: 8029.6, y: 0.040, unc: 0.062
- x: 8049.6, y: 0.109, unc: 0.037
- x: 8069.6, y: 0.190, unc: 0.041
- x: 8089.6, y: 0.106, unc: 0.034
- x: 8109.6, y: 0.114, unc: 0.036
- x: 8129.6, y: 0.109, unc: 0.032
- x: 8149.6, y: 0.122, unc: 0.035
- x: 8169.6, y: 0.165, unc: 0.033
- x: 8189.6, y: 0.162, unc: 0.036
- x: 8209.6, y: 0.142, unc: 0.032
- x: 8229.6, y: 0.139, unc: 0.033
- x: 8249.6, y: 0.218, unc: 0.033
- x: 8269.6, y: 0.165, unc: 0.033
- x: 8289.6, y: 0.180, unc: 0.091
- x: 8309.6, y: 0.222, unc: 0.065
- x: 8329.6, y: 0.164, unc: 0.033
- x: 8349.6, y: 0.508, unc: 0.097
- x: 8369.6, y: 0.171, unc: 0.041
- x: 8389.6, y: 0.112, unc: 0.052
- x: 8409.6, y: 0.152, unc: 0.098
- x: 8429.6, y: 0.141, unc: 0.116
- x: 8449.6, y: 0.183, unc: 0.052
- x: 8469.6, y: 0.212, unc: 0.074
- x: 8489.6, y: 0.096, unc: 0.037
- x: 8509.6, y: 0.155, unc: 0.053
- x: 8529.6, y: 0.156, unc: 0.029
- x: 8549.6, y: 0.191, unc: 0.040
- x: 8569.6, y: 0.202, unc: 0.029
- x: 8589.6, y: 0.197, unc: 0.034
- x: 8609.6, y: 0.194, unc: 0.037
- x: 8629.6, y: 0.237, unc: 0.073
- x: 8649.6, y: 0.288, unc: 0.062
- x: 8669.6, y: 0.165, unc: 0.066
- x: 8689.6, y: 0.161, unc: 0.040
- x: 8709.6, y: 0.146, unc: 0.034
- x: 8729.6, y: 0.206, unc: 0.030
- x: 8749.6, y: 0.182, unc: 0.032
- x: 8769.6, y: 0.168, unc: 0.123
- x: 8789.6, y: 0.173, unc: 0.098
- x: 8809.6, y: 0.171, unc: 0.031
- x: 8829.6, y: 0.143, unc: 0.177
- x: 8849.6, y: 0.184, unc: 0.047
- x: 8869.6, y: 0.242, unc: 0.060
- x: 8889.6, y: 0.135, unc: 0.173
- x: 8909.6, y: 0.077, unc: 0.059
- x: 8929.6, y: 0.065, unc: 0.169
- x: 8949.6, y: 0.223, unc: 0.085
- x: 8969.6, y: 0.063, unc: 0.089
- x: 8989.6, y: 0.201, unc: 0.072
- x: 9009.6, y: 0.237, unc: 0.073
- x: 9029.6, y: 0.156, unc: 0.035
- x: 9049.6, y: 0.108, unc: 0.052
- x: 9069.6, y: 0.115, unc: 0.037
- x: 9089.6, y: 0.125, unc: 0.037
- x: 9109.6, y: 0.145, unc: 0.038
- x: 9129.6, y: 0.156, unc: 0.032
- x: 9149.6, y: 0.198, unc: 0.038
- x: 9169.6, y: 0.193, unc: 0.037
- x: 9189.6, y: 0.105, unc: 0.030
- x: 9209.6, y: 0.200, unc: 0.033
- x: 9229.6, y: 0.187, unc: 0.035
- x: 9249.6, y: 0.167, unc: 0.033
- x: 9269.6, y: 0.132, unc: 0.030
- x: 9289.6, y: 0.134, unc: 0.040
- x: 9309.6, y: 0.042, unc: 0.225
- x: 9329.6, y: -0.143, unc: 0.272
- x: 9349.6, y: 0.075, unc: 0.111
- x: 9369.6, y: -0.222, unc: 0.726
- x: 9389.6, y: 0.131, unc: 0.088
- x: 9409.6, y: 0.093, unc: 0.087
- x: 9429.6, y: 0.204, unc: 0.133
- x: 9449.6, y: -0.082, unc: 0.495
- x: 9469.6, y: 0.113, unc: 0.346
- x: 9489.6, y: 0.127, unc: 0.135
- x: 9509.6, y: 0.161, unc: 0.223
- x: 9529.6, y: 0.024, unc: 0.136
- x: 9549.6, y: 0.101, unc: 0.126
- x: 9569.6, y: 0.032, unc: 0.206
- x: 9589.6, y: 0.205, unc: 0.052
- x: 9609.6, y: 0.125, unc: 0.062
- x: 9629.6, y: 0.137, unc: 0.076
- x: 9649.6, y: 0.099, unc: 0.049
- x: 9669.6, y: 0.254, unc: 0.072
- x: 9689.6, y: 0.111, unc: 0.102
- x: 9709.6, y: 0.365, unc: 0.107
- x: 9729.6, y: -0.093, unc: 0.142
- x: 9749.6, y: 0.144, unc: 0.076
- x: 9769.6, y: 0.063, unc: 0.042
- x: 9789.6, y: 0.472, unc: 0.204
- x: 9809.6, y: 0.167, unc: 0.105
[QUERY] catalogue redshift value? 1.142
